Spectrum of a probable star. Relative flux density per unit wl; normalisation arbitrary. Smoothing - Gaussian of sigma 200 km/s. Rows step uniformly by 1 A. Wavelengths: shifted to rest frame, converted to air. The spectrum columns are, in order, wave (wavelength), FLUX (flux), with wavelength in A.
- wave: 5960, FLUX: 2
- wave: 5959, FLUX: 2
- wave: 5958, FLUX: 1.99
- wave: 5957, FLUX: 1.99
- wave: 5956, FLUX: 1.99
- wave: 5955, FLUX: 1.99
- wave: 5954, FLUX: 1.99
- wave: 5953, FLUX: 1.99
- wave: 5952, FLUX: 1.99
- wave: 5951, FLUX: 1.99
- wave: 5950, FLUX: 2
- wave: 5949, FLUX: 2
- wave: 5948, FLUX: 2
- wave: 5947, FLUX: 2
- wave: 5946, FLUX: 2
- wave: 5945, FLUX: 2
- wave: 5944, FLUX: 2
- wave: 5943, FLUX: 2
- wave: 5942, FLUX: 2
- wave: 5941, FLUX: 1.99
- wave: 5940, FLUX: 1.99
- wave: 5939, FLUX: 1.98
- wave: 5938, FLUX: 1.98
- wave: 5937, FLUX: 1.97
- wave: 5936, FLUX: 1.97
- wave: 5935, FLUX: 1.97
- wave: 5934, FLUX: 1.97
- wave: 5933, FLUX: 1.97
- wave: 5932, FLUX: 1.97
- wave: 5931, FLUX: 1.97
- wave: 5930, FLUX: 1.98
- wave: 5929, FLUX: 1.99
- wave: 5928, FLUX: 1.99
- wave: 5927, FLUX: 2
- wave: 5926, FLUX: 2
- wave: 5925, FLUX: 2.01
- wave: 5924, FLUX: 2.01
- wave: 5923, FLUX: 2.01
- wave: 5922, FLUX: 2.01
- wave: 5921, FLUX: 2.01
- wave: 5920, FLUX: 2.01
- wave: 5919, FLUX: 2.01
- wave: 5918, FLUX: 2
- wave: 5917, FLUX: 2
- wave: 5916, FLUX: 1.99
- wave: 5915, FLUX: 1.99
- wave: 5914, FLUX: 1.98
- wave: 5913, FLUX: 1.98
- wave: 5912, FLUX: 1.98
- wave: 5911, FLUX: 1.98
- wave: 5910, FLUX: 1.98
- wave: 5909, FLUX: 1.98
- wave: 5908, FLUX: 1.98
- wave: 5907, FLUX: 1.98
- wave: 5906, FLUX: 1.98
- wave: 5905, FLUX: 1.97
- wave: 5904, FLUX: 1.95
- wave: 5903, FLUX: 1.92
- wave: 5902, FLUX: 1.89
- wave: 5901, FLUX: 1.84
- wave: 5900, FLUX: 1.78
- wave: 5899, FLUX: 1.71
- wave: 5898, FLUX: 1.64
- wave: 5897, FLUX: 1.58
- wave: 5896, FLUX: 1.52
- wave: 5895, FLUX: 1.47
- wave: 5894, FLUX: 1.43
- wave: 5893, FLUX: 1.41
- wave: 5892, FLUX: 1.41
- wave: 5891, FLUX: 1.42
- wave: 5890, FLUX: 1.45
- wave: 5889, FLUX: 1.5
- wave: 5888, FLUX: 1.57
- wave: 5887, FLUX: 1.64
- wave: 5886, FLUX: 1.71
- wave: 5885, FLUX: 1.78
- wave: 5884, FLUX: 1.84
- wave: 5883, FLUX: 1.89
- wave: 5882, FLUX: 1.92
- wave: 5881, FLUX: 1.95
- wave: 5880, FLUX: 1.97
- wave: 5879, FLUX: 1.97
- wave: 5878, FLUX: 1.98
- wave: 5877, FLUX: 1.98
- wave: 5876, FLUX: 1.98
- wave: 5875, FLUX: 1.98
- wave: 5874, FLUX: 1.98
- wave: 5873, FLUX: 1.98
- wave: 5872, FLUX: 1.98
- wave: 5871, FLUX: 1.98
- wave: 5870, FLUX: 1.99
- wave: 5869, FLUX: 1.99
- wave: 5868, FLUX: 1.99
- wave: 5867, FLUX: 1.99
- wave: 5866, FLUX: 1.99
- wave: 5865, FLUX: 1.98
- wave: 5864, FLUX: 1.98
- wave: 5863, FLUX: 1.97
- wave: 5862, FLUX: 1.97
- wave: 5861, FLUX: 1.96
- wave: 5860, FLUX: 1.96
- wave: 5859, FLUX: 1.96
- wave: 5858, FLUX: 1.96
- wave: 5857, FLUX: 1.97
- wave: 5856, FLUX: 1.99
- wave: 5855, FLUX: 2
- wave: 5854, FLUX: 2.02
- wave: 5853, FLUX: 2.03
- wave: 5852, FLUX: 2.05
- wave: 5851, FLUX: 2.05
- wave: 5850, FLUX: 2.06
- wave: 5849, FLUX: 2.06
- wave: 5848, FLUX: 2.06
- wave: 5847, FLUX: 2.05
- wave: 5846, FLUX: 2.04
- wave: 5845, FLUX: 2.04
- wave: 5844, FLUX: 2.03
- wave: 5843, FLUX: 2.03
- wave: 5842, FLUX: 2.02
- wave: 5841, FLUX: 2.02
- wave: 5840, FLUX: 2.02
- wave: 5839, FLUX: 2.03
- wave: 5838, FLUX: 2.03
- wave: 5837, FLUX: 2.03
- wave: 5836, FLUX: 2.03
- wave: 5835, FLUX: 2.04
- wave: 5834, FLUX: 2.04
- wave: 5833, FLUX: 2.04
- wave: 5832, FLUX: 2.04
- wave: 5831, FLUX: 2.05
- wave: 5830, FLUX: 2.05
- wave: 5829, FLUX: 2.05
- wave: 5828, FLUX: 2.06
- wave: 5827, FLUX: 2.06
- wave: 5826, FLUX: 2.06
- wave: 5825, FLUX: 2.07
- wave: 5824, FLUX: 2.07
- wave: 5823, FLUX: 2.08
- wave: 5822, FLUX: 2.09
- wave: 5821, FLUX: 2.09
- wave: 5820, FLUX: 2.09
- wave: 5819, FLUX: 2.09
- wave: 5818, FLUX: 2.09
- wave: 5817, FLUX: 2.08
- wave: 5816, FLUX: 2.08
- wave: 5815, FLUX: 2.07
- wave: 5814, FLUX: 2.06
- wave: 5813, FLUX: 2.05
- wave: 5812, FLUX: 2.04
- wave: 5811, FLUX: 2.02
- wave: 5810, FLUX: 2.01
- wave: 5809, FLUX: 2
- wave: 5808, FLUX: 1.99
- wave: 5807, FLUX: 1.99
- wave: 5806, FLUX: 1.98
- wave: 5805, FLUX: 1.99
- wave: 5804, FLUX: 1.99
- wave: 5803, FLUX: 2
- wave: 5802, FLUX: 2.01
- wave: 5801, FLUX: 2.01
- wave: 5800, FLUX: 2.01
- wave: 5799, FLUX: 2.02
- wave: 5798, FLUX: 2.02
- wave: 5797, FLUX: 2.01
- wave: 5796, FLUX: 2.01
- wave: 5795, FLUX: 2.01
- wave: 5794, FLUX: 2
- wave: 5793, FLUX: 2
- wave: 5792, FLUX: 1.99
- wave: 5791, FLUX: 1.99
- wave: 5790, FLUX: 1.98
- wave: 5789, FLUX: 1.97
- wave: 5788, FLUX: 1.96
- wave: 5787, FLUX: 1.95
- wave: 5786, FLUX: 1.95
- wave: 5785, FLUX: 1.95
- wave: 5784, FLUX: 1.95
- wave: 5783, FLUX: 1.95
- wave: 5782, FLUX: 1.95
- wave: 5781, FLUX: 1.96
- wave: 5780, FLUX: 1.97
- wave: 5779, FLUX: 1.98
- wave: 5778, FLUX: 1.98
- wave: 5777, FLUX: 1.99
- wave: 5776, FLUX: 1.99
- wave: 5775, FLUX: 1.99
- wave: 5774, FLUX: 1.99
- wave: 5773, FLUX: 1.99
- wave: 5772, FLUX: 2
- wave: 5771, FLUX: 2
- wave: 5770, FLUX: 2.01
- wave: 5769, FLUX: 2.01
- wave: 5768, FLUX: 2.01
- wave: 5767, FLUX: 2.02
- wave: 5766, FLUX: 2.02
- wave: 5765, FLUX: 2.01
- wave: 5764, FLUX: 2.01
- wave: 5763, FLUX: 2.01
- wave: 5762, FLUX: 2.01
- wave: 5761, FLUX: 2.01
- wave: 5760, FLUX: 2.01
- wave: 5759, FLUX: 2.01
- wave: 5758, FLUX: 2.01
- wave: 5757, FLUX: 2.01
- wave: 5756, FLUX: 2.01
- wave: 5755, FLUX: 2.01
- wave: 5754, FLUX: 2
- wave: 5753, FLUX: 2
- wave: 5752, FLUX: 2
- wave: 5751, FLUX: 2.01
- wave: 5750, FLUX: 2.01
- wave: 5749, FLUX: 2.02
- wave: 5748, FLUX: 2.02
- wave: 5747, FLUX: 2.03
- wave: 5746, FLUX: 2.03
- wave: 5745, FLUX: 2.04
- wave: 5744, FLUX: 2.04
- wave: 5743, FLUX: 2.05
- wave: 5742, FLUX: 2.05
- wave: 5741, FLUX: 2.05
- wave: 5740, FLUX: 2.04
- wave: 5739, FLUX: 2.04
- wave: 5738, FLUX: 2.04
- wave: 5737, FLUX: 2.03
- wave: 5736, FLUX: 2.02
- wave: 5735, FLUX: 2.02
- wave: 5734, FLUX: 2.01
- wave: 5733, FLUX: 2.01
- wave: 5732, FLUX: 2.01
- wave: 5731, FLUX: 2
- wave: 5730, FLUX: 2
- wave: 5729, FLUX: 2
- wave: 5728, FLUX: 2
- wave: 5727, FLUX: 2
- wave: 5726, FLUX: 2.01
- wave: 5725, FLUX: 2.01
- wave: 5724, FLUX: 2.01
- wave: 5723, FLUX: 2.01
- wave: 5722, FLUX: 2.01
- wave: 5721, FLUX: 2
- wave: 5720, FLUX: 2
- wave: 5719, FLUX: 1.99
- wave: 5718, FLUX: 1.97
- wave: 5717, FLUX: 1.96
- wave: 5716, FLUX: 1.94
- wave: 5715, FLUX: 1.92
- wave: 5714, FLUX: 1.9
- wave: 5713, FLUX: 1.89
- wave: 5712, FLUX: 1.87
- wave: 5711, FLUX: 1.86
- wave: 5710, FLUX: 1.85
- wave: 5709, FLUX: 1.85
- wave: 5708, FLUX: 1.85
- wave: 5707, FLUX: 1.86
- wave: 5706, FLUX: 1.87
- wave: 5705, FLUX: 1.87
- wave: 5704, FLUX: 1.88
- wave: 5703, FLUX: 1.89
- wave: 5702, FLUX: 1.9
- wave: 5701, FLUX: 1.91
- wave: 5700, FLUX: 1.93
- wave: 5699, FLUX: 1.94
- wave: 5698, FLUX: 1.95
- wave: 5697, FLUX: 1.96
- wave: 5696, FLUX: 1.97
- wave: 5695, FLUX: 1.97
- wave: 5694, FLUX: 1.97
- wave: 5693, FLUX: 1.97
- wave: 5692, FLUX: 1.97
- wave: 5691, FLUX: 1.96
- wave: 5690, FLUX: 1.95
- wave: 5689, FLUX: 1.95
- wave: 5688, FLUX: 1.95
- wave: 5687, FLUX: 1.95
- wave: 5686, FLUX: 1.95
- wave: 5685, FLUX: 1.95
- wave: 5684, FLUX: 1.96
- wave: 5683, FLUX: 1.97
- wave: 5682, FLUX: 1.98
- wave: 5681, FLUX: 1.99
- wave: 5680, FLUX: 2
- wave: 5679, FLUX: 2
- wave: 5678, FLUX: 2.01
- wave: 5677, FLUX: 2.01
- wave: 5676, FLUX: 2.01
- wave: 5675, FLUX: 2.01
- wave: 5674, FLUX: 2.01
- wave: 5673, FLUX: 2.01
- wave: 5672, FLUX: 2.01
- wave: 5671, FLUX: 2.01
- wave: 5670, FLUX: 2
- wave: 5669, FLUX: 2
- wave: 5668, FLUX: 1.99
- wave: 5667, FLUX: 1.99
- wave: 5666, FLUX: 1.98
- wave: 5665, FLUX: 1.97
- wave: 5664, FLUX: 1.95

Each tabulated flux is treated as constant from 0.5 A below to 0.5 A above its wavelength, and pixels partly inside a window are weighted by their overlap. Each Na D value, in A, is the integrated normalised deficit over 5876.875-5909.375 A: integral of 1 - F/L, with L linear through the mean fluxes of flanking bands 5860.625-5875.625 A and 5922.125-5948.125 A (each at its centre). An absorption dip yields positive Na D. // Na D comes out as 3.76 A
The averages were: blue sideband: 1.98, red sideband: 1.99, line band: 1.75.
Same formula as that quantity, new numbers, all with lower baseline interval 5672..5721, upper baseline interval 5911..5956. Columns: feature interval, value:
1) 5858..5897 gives 3.0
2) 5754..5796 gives -0.7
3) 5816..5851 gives -1.4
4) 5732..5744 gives -0.5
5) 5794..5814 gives -0.4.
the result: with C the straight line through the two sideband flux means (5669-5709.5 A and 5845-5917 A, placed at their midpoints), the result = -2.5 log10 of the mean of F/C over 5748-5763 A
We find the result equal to -0.04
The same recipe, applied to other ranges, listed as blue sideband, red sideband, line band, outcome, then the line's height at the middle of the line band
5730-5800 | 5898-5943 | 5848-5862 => -0.01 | 1.98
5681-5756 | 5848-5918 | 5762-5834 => -0.05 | 1.93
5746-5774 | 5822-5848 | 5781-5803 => 0.02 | 2.02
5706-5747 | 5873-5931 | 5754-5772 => -0.03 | 1.96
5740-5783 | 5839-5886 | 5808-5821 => -0.03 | 2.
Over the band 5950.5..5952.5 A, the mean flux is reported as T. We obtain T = 1.99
